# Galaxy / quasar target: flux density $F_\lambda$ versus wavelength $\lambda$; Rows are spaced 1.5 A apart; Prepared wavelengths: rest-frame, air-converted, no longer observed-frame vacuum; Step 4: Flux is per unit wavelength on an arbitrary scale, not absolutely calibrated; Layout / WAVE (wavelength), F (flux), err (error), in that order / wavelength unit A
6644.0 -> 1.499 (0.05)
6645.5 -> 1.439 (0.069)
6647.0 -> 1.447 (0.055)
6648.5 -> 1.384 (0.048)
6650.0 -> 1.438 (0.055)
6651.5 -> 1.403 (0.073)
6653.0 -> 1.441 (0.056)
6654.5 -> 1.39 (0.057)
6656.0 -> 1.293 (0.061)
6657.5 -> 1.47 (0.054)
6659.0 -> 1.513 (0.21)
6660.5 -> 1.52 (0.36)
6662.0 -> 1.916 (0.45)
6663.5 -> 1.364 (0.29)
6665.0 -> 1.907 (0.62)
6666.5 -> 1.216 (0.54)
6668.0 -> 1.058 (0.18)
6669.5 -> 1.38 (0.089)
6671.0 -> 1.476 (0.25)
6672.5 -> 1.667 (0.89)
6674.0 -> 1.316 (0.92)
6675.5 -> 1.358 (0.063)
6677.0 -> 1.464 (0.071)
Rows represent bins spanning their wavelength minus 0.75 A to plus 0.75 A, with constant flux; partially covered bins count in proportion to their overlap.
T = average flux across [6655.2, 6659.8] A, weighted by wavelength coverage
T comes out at 1.43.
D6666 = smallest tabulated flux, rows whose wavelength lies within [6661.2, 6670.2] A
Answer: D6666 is 1.058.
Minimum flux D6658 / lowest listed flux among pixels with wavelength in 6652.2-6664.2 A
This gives 1.293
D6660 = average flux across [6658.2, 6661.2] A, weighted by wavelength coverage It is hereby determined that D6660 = 1.52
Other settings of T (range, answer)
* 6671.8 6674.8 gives 1.49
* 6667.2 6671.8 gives 1.31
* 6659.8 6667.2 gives 1.59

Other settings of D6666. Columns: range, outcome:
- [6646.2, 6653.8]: 1.384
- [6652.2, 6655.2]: 1.39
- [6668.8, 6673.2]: 1.38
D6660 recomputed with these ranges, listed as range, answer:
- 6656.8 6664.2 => 1.56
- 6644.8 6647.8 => 1.44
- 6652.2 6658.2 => 1.4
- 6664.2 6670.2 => 1.39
